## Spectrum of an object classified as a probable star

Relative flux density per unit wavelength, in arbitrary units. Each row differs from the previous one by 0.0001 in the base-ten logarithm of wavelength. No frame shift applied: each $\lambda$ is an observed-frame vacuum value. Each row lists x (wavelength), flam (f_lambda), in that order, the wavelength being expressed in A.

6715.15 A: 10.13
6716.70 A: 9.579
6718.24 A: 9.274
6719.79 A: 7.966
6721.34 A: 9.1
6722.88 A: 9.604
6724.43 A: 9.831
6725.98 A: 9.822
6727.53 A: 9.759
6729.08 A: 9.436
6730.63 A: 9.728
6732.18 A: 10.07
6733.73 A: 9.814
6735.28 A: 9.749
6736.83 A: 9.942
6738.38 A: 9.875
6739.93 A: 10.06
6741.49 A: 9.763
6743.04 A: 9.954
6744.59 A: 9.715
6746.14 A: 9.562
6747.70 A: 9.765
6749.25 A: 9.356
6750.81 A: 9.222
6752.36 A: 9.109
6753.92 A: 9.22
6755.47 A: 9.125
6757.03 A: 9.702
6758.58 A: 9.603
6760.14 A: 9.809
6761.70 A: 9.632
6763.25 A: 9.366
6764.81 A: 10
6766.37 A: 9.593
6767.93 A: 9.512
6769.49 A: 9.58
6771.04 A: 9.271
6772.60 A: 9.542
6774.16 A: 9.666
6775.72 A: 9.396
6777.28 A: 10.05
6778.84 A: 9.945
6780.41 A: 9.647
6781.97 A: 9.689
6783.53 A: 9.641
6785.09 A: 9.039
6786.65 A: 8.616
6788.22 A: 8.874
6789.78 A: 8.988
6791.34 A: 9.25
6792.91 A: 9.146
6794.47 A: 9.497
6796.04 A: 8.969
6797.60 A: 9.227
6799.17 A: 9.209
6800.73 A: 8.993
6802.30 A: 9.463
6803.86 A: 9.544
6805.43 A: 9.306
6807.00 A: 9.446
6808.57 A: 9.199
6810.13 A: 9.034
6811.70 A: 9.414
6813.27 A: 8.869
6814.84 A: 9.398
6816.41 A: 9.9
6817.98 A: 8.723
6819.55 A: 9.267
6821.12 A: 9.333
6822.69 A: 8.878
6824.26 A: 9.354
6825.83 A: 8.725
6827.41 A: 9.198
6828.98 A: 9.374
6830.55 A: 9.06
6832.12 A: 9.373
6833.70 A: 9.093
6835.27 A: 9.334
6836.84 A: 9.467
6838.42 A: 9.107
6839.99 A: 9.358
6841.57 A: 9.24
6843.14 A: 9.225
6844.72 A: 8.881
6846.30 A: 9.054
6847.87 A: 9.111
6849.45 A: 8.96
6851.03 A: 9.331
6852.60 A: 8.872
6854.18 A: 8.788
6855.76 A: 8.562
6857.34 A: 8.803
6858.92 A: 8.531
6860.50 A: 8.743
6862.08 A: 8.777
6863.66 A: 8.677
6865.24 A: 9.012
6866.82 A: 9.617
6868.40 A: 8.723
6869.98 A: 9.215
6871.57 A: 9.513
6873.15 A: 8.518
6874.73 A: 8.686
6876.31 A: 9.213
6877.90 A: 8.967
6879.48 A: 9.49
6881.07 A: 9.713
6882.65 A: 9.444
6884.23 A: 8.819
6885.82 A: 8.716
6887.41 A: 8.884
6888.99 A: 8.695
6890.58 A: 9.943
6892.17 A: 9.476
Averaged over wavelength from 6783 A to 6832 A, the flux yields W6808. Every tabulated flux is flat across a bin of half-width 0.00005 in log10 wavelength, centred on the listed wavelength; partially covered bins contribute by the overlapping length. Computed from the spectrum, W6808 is 9.19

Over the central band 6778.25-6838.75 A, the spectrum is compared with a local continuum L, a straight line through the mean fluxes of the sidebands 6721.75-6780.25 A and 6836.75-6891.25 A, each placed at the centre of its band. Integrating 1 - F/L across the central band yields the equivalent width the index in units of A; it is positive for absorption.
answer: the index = 0.6 A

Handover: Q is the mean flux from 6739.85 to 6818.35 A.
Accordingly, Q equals 9.42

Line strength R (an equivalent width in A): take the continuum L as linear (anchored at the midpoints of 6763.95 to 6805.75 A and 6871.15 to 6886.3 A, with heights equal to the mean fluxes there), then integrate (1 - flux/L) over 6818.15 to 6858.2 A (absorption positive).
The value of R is 0.6 A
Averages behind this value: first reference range 9.39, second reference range 9.11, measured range 9.1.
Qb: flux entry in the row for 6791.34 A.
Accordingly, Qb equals 9.25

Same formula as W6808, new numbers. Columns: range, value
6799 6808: 9.33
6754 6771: 9.57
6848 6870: 8.9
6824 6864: 9.04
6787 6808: 9.21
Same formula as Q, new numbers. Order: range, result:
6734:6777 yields 9.6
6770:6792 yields 9.41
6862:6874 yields 9.02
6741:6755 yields 9.51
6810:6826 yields 9.19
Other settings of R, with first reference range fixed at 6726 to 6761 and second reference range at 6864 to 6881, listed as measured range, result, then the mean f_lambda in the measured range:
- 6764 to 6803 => 0.39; 9.39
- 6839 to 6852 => 0.12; 9.14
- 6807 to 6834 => 0.38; 9.2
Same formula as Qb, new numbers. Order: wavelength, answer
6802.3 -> 9.463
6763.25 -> 9.366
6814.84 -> 9.398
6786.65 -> 8.616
